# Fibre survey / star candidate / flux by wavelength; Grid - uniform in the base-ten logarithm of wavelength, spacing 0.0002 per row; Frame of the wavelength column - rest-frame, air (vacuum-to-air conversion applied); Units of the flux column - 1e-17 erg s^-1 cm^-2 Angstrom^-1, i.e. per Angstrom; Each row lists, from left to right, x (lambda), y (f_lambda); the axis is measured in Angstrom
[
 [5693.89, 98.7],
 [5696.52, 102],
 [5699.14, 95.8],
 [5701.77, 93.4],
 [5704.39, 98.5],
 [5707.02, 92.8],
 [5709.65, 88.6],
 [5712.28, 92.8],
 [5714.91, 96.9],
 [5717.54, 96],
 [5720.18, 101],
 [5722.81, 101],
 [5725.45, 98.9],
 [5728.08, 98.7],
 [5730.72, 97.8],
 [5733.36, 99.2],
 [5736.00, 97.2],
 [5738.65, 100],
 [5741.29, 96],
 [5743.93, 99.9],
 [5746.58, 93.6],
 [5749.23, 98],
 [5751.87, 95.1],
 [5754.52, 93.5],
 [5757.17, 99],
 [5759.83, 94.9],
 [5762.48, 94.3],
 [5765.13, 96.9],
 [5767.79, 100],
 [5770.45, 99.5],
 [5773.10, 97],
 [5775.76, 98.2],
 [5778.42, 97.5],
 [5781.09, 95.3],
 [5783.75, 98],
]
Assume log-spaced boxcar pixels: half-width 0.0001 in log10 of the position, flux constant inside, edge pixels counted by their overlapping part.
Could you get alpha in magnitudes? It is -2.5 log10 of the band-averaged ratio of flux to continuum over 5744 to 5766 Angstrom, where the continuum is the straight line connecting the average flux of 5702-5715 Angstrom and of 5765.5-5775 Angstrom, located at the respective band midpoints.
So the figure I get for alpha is 0.02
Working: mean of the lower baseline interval 93.6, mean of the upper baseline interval 98.6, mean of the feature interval 95.9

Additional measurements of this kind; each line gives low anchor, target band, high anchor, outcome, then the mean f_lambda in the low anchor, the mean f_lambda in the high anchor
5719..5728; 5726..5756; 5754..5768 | 0.01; 100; 96.3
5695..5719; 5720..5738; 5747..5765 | -0.04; 95.2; 95.8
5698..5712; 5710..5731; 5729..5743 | -0.02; 93.7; 98.1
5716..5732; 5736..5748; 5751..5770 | 0.00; 98.9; 96.4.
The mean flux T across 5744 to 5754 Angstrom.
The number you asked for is 95.9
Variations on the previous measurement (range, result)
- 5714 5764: 97.4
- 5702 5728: 96.3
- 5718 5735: 99.2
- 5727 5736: 98.4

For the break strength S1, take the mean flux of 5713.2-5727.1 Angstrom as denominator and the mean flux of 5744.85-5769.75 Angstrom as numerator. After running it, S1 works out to 0.98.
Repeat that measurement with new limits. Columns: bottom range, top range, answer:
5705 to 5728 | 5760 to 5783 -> 1.01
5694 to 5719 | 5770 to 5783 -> 1.02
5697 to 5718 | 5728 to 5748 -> 1.03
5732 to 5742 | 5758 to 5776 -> 0.99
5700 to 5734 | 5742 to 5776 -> 1.00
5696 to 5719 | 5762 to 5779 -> 1.03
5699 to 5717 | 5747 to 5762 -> 1.02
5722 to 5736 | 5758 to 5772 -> 0.98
